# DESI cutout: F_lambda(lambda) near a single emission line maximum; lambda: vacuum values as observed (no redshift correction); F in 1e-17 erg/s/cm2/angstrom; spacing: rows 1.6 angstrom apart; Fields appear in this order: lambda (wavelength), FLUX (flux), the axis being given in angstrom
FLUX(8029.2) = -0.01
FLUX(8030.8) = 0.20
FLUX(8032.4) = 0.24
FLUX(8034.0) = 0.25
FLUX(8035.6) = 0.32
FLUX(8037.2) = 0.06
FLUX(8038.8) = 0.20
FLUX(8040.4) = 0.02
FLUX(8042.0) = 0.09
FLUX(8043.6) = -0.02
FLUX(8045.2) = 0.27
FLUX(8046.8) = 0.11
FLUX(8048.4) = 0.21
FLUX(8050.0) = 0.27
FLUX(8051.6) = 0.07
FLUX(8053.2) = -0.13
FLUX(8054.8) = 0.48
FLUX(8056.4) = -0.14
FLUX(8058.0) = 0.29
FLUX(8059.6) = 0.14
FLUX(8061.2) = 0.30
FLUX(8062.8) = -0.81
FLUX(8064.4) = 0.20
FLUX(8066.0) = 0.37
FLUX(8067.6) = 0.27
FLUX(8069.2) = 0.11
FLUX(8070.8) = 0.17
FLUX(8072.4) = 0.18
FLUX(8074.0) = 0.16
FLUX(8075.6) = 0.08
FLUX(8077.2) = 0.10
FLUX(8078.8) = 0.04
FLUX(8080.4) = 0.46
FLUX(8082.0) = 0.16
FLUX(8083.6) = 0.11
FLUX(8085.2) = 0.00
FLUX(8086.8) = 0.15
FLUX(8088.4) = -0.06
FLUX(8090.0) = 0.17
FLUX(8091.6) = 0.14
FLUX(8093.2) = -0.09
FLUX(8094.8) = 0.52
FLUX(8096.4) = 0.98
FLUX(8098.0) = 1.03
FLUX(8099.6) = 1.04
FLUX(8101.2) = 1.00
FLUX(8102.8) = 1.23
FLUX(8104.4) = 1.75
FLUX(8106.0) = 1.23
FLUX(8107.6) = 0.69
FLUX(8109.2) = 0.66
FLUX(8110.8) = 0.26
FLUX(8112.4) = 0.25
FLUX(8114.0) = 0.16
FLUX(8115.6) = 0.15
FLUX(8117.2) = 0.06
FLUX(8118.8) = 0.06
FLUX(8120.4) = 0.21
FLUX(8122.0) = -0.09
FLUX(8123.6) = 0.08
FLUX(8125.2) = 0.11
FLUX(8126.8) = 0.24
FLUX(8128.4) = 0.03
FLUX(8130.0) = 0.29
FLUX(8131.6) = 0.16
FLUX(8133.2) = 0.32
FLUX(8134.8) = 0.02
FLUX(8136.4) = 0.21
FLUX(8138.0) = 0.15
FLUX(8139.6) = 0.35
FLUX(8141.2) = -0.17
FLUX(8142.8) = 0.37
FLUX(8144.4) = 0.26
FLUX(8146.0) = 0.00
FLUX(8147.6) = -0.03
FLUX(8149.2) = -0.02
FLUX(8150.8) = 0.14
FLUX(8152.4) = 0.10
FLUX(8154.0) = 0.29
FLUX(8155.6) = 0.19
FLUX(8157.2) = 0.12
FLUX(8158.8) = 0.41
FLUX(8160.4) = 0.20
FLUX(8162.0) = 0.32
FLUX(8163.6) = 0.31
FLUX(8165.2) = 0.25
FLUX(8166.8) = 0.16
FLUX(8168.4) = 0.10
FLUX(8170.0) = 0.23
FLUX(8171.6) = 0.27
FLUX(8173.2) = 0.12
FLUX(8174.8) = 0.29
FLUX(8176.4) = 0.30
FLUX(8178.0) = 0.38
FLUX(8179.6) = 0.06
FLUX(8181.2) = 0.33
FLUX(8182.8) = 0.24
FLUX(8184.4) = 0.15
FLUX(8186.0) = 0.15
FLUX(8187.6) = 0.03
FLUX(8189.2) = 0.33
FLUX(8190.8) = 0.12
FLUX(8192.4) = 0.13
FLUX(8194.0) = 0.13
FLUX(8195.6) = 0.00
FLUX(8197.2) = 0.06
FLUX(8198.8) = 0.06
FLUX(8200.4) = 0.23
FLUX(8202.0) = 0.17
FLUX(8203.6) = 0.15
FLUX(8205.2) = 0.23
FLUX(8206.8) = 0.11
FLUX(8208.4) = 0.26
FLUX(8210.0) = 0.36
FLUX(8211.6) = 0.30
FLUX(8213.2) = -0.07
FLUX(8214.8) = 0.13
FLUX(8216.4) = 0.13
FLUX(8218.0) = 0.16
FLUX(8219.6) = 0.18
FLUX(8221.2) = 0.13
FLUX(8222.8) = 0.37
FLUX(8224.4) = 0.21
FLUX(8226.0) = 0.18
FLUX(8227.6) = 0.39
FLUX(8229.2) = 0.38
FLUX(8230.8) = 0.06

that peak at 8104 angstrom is [O II]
